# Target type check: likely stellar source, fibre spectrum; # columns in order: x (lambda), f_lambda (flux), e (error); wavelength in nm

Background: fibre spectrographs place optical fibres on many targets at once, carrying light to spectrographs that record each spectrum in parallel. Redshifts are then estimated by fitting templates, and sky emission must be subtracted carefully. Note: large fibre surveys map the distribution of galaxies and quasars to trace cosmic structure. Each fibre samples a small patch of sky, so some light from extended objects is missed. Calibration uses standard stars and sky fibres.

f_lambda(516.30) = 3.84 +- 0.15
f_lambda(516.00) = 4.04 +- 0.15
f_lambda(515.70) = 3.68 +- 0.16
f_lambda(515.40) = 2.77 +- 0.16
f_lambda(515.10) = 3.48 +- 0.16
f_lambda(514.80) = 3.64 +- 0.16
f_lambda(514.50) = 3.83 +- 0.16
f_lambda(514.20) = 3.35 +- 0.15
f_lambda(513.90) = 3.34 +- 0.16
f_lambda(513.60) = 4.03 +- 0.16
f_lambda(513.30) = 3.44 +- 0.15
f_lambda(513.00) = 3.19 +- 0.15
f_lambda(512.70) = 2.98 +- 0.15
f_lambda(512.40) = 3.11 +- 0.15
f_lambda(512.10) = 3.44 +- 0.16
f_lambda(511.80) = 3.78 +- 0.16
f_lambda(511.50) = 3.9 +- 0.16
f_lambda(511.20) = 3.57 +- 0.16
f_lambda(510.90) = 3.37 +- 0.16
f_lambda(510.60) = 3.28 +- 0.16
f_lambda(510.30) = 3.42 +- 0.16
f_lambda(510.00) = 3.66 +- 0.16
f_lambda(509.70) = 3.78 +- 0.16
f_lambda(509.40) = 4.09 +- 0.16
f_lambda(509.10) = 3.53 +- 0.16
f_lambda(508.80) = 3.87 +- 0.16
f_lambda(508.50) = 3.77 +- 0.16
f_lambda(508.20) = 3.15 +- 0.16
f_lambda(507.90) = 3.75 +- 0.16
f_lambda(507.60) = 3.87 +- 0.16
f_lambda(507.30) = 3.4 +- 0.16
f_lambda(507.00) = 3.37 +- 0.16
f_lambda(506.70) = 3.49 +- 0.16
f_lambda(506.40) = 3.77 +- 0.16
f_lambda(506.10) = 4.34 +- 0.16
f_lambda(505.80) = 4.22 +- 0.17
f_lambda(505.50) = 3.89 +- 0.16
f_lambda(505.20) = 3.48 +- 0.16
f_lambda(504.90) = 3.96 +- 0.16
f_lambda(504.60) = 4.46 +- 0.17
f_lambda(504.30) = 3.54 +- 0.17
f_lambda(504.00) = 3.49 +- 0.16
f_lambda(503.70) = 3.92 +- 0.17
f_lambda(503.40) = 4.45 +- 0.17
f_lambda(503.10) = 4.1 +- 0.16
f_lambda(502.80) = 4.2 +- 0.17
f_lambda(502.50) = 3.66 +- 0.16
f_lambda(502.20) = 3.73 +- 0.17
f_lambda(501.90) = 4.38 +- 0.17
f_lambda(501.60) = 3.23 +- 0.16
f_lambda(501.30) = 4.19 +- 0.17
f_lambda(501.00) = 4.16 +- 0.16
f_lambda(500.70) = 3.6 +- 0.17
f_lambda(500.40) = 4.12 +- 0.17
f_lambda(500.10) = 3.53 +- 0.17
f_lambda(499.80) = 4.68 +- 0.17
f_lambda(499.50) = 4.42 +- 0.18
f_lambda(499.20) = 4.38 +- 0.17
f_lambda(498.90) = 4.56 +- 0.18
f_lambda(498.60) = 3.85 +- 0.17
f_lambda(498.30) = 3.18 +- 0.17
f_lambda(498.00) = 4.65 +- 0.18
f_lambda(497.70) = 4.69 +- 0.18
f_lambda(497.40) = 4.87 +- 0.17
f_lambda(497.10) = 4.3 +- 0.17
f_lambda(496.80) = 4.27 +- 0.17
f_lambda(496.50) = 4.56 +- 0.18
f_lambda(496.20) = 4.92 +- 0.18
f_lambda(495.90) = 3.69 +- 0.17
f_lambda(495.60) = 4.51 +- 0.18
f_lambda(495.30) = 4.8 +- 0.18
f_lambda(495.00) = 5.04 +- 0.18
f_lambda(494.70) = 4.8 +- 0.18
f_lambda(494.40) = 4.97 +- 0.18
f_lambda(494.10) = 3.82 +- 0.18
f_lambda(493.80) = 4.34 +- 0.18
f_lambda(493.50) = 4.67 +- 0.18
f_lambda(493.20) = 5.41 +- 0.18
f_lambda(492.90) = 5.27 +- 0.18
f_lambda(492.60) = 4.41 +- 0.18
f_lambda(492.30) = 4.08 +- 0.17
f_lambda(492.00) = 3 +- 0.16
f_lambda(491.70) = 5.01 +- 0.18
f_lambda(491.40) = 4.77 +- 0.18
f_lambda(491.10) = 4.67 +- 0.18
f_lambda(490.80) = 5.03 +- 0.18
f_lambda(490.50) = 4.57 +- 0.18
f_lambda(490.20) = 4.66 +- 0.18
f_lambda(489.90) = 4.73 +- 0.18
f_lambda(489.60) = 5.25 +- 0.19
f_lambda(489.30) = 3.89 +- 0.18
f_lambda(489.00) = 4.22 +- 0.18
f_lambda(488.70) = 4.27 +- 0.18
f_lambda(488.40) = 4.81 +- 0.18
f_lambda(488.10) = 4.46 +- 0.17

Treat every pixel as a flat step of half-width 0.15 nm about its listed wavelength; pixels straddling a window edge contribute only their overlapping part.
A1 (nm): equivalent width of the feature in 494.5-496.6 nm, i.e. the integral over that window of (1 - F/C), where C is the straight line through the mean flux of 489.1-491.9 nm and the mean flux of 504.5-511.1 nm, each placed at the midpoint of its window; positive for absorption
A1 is -0.10 nm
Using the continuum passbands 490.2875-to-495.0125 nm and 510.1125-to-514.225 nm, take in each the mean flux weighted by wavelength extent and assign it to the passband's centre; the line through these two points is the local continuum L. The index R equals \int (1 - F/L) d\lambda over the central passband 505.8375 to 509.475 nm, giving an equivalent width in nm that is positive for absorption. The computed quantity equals 0.01 nm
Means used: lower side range 4.6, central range 3.71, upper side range 3.45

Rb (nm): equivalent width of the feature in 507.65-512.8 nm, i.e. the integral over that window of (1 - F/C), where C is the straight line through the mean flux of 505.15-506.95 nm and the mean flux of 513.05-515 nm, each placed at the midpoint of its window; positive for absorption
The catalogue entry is 0.20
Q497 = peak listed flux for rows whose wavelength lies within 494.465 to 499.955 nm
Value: 5.04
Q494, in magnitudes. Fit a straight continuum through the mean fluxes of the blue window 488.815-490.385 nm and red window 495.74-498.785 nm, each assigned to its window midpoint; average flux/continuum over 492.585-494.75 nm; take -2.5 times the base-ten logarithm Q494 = -0.074 mag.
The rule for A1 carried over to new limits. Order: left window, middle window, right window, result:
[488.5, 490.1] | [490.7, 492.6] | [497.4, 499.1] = 0.01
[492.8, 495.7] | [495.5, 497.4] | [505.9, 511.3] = 0.07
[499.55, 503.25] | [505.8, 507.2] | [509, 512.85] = -0.02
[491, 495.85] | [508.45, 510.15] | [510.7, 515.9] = -0.04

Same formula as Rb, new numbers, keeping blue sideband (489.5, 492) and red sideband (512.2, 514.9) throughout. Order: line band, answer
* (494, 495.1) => -0.04 nm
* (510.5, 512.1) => -0.01 nm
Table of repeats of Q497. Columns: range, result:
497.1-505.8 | 4.87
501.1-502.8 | 4.38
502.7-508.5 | 4.46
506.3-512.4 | 4.09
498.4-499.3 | 4.56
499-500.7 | 4.68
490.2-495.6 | 5.41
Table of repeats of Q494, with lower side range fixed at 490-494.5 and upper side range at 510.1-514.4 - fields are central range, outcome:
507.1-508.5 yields 0.042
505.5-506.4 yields -0.089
